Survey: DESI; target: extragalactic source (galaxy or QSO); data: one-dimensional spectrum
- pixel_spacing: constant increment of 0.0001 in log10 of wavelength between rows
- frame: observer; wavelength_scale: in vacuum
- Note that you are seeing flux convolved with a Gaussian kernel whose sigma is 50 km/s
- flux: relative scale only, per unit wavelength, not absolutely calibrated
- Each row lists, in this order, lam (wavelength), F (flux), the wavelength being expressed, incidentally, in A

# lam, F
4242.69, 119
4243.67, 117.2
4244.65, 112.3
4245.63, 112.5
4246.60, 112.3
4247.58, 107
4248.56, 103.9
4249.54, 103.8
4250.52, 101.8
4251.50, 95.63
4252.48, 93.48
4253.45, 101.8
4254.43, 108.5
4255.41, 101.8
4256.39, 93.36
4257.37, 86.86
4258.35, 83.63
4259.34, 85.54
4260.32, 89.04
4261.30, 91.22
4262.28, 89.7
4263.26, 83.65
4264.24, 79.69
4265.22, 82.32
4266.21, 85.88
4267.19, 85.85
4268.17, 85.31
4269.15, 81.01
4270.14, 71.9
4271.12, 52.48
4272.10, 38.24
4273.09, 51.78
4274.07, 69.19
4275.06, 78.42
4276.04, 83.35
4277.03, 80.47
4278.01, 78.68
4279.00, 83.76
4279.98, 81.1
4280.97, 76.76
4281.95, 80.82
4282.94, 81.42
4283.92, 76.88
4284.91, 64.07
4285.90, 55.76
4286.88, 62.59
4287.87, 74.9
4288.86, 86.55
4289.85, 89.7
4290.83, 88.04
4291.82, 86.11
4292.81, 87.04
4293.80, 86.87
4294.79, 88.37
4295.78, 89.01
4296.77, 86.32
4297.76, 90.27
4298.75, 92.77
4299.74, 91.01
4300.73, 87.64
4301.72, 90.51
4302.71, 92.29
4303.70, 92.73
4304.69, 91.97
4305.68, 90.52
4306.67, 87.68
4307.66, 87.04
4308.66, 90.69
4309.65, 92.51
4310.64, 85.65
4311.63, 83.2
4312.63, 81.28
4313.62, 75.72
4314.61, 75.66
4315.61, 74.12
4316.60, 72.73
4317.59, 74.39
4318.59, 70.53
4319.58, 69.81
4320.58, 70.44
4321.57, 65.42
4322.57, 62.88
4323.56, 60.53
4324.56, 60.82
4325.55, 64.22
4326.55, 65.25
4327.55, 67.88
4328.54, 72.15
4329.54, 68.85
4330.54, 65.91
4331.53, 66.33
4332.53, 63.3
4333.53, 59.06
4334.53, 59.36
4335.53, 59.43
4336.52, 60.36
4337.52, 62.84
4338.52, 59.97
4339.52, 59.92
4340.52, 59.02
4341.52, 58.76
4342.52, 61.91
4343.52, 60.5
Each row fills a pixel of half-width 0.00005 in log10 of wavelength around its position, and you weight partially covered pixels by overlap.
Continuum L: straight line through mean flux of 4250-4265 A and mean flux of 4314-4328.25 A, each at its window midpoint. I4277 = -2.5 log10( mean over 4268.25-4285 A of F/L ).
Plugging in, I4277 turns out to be 0.17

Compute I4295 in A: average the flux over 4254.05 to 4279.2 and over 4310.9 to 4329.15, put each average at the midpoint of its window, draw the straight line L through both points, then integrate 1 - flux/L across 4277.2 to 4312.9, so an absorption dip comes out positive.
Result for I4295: -4.3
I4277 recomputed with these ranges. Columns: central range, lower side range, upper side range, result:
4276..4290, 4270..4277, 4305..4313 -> -0.09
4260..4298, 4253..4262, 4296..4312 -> 0.16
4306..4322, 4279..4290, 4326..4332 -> -0.12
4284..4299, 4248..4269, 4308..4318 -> 0.05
